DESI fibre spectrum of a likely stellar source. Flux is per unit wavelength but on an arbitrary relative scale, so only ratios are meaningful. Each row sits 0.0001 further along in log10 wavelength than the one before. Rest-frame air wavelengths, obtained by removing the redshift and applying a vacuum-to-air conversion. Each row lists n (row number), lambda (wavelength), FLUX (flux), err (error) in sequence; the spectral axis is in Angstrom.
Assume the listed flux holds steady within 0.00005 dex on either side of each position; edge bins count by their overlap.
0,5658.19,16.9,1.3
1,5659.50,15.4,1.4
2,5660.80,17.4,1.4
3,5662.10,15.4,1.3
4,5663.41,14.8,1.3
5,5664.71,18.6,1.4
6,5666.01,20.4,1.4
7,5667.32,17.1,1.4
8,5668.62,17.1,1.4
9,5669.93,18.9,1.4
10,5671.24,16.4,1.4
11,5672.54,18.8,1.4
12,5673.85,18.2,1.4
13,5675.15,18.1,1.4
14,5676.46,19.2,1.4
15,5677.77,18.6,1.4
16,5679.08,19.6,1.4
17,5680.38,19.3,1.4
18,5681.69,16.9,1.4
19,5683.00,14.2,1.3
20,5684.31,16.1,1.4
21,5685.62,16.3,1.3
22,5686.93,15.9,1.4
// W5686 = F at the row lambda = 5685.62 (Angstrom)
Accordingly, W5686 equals 16.3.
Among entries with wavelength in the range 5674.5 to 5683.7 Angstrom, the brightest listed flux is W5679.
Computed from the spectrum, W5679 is 19.6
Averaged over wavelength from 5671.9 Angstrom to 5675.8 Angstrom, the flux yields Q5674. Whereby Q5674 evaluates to 18.4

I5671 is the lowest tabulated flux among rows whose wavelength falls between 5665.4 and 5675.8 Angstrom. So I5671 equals 16.4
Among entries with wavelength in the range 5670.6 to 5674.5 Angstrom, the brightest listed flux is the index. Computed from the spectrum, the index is 18.8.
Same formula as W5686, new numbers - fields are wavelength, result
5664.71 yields 18.6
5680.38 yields 19.3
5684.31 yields 16.1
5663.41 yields 14.8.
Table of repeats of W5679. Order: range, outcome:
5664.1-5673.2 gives 20.4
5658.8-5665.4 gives 18.6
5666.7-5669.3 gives 17.1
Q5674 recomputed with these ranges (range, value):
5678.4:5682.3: 18.6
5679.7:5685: 16.6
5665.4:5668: 18.7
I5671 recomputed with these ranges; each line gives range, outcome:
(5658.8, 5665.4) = 14.8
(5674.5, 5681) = 18.1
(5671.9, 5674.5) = 18.2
